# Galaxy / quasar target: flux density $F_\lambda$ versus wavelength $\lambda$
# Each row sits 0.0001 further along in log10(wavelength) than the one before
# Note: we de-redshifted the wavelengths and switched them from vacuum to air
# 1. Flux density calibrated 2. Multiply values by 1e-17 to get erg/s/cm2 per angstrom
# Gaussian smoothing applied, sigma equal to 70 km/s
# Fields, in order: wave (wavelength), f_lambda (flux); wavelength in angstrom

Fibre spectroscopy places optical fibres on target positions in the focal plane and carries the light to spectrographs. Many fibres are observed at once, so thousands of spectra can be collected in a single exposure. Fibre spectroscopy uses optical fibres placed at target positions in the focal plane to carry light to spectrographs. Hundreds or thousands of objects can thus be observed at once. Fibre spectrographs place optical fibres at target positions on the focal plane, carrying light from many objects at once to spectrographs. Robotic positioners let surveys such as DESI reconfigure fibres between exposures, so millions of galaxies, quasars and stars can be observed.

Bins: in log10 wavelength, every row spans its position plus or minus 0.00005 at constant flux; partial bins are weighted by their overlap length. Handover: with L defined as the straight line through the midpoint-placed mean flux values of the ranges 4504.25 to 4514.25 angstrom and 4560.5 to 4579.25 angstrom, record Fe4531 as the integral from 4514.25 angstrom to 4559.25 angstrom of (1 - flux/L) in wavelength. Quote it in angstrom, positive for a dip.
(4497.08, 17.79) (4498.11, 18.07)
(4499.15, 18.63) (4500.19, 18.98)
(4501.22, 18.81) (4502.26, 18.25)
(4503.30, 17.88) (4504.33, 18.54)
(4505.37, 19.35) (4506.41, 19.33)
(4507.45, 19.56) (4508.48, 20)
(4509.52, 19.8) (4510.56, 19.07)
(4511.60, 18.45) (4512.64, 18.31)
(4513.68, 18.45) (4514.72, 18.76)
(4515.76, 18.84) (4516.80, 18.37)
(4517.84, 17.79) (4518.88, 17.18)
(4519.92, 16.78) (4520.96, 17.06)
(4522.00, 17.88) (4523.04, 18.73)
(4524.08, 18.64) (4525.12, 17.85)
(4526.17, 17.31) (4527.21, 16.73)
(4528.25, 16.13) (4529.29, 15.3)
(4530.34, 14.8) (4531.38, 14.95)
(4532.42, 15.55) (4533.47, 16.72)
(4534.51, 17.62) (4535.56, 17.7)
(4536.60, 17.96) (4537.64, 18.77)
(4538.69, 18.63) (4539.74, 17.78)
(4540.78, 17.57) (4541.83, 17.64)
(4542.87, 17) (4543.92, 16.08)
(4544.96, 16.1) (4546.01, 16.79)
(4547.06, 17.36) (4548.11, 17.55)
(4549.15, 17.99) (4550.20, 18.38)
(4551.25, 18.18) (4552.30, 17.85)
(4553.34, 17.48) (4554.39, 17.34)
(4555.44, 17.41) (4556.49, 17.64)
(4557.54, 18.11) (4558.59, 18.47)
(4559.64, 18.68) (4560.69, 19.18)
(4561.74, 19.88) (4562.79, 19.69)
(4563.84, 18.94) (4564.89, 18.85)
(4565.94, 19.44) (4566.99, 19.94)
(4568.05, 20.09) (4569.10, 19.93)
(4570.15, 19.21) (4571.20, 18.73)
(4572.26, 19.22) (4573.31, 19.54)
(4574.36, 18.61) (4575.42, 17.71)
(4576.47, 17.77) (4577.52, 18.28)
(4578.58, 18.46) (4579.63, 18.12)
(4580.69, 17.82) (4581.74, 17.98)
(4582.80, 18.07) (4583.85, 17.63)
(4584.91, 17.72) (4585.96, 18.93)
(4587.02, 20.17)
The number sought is 3.9 angstrom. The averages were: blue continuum 19.1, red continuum 19.1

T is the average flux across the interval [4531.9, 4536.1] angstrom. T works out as 16.9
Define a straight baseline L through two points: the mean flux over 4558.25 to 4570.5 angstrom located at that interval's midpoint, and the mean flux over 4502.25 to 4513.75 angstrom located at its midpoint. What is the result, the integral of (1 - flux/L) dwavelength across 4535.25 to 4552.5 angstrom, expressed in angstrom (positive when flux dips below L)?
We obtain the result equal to 1.5 angstrom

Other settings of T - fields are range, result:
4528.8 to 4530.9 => 15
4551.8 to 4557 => 17.6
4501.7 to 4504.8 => 18.2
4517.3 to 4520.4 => 17.3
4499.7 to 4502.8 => 18.7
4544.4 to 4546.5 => 16.5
